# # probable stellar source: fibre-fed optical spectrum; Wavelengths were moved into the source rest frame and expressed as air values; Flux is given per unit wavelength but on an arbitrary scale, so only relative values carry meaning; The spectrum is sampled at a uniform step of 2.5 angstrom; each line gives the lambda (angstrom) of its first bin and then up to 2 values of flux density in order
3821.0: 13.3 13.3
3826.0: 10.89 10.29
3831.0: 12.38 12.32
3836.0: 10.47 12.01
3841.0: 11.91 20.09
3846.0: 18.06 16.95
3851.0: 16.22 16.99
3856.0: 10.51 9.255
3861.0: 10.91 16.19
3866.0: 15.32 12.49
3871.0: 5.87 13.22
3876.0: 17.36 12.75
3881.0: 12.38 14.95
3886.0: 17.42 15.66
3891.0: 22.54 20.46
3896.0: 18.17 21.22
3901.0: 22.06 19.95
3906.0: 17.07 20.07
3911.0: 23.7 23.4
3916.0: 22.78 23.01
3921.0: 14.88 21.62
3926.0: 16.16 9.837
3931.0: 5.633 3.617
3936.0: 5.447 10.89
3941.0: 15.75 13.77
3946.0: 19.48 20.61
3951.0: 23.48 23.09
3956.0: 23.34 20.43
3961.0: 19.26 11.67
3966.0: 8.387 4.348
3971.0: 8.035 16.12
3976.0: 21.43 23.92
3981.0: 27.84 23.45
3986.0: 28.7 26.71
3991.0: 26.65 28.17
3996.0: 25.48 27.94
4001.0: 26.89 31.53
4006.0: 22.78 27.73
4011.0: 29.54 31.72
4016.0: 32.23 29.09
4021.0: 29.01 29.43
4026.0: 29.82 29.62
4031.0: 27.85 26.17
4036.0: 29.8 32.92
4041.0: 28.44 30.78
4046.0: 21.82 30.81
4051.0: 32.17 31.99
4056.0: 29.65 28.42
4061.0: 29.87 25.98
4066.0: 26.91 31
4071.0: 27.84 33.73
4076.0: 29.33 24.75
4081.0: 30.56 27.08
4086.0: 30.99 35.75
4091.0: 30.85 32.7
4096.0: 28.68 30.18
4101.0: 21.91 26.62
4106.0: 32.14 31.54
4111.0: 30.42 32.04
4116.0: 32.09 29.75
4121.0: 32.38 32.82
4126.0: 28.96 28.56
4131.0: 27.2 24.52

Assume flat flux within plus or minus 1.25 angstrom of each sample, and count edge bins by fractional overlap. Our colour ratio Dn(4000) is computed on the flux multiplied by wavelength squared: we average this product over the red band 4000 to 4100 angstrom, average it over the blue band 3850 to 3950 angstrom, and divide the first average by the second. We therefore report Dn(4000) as 2.0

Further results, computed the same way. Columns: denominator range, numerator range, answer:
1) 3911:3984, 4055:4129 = 1.92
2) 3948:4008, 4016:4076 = 1.39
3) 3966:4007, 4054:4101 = 1.36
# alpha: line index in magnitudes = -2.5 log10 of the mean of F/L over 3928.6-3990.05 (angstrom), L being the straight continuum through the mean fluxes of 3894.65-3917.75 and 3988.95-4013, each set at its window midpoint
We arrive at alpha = 0.43 mag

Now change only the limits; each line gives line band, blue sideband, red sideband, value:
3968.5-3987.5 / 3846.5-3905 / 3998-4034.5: 0.24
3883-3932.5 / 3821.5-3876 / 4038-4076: -0.05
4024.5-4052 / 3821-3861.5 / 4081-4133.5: -0.14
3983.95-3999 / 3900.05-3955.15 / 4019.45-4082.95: -0.16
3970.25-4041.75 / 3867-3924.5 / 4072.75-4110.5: -0.10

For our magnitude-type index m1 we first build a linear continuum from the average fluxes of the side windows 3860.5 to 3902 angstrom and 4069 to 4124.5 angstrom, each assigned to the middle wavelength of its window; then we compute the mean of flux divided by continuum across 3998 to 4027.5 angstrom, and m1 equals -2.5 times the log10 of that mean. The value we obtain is -0.18 mag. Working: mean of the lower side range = 15.9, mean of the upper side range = 30.2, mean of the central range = 29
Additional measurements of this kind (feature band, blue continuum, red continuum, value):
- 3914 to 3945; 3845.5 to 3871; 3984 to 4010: 0.41 mag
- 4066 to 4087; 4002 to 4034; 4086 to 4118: 0.03 mag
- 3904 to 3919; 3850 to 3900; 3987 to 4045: -0.16 mag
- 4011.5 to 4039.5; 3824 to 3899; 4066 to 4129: -0.18 mag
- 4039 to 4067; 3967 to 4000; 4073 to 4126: -0.08 mag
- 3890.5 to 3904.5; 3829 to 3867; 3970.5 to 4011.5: -0.16 mag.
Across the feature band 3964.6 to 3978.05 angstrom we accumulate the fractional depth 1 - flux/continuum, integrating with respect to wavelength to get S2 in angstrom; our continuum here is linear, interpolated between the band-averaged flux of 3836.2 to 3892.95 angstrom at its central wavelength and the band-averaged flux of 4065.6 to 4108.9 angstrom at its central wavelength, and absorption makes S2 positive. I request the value 5.8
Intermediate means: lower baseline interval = 14.5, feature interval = 12.4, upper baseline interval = 29.6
